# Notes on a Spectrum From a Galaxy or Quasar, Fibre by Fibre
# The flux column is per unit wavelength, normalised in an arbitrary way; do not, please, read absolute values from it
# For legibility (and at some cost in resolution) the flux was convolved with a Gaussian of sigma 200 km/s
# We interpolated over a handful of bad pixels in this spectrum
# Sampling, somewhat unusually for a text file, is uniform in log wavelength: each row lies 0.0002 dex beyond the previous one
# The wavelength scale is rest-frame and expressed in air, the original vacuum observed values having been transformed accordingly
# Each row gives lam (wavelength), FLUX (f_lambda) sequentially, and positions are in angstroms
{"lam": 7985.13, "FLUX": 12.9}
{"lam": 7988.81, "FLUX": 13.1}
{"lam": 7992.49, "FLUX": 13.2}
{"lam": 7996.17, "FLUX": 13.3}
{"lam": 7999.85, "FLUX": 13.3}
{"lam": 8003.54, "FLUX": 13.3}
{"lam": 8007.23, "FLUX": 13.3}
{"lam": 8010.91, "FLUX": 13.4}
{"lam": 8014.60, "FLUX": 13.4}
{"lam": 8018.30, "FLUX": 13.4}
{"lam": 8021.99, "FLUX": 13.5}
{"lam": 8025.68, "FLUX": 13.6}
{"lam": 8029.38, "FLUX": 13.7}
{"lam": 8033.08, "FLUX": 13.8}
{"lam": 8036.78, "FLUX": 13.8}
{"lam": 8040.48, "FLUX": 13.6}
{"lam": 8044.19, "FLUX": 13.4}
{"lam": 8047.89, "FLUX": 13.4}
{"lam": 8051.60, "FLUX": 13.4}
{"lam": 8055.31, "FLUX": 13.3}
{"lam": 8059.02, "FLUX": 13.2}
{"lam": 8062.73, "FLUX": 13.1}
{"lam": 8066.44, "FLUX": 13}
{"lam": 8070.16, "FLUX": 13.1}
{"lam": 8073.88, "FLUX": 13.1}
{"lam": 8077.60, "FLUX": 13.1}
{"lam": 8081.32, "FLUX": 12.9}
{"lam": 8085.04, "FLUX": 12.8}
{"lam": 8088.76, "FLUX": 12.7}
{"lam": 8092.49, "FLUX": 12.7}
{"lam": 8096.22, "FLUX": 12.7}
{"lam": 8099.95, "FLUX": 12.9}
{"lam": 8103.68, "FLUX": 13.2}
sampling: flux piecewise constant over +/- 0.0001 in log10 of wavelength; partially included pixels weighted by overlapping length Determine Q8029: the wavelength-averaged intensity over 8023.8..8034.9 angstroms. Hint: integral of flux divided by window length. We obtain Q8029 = 13.7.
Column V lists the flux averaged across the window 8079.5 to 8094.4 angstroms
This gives 12.8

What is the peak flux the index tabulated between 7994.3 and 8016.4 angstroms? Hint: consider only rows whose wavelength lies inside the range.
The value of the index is 13.4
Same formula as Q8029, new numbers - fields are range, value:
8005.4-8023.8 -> 13.4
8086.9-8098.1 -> 12.7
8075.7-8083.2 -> 13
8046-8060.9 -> 13.3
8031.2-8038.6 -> 13.8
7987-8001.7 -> 13.2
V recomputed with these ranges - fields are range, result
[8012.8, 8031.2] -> 13.5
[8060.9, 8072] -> 13.1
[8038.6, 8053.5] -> 13.4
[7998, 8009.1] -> 13.3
